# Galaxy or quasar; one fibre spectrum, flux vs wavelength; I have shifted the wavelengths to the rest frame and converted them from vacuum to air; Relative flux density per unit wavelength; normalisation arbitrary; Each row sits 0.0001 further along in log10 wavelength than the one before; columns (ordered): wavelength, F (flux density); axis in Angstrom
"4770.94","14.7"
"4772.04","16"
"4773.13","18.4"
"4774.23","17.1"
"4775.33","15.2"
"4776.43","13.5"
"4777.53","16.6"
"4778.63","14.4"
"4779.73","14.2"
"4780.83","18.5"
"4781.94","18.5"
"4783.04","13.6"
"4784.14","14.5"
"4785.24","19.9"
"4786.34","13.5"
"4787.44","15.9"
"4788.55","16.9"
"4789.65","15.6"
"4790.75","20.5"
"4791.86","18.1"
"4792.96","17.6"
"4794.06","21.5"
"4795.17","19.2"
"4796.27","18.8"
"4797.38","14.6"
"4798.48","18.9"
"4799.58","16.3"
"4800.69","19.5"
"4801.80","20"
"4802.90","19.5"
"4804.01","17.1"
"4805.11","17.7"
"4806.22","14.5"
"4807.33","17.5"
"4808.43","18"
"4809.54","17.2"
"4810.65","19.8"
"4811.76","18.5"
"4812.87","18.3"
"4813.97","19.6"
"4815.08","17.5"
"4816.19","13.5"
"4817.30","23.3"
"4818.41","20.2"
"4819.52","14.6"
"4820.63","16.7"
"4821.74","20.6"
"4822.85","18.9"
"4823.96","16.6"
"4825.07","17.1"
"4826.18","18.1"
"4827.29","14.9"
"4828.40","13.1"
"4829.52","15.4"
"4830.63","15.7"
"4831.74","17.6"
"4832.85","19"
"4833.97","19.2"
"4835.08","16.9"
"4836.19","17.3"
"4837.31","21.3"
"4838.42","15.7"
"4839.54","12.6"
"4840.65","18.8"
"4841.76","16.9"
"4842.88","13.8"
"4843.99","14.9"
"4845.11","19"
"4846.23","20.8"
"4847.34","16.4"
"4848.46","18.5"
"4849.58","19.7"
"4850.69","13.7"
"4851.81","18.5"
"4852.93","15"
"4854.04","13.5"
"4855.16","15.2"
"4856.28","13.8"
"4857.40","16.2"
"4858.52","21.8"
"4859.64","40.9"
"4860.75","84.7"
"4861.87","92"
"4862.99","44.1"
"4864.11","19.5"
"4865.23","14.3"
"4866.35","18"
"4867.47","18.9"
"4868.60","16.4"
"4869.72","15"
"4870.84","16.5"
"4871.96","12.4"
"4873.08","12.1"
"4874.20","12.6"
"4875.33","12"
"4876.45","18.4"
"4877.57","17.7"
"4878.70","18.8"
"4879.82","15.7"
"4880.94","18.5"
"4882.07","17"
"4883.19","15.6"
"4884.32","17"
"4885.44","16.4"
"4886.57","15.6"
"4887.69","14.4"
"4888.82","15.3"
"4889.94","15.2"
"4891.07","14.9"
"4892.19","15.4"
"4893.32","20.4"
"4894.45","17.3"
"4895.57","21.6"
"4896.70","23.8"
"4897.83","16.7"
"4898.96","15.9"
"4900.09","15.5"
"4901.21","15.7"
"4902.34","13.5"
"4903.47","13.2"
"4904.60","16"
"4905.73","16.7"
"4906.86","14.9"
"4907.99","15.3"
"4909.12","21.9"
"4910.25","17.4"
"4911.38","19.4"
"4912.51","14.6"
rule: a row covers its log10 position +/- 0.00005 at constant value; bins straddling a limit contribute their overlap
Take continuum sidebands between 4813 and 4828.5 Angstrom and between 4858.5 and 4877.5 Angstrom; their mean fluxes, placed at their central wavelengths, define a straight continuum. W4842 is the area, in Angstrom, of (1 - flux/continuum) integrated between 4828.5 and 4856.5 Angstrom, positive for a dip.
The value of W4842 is 6.7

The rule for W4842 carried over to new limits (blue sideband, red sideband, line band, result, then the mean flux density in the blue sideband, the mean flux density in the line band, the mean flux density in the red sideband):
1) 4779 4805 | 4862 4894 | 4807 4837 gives 0.11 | 17.5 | 17.6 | 18.1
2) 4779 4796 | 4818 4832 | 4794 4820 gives -1.66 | 17.2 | 18.1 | 16.8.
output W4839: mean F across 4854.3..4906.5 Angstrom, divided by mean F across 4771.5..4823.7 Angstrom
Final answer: 1.18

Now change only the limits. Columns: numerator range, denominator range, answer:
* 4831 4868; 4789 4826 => 1.27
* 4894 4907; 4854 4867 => 0.50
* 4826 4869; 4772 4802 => 1.29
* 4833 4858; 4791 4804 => 0.90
